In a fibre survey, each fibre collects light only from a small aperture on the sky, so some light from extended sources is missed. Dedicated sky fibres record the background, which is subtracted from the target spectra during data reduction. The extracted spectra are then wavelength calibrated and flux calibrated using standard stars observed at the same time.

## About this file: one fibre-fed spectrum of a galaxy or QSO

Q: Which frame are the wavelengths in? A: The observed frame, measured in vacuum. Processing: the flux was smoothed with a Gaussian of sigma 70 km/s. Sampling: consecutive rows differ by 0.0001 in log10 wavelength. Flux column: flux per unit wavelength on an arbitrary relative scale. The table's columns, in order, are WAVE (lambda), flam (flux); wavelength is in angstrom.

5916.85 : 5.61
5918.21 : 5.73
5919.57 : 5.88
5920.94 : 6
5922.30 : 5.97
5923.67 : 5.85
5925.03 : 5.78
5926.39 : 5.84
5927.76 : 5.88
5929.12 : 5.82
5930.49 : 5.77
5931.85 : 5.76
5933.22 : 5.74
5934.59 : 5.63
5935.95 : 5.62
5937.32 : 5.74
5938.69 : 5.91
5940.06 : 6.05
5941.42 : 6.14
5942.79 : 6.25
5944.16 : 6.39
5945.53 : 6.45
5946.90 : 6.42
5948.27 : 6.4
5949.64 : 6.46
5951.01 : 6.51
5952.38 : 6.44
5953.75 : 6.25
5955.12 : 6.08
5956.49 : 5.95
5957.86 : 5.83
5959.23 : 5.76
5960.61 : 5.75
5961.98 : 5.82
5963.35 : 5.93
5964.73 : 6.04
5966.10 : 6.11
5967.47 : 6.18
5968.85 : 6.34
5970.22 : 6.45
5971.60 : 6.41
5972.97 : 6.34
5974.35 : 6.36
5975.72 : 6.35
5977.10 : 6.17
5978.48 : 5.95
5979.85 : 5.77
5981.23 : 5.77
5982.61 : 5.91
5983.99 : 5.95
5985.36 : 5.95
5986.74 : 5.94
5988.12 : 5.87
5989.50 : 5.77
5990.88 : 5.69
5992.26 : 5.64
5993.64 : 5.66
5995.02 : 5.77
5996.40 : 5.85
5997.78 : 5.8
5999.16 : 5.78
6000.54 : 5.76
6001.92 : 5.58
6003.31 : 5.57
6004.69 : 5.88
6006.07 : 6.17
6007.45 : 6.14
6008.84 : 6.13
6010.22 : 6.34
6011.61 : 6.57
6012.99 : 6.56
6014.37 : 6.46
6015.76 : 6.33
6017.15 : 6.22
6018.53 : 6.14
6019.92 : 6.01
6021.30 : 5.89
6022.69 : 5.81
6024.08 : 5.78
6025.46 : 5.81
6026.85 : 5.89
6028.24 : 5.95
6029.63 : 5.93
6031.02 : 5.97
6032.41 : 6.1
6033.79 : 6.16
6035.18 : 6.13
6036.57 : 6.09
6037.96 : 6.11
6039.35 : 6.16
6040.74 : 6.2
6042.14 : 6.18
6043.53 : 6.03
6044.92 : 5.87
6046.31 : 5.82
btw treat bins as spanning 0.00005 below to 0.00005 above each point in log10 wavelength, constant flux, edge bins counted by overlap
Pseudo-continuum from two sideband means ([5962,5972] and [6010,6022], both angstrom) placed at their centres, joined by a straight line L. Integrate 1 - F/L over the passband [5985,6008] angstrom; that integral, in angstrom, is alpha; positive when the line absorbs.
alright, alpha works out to 1.58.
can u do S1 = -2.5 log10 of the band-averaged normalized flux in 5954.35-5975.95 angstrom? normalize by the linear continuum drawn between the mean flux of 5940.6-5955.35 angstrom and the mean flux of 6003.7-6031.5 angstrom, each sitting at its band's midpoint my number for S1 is 0.03 mag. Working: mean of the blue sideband 6.35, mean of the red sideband 6.09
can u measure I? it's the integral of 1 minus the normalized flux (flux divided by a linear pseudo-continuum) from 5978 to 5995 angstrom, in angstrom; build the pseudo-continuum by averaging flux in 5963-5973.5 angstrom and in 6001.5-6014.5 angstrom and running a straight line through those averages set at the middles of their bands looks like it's 1.0 angstrom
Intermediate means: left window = 6.23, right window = 6.14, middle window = 5.82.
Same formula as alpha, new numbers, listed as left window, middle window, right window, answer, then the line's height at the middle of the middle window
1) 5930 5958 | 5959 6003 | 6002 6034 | 0.95 angstrom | 6.08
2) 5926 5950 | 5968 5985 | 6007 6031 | -0.24 angstrom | 6.06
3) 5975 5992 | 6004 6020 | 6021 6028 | -1.07 angstrom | 5.86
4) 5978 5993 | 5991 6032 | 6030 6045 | -0.06 angstrom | 5.97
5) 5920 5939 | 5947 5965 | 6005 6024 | -0.55 angstrom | 5.93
